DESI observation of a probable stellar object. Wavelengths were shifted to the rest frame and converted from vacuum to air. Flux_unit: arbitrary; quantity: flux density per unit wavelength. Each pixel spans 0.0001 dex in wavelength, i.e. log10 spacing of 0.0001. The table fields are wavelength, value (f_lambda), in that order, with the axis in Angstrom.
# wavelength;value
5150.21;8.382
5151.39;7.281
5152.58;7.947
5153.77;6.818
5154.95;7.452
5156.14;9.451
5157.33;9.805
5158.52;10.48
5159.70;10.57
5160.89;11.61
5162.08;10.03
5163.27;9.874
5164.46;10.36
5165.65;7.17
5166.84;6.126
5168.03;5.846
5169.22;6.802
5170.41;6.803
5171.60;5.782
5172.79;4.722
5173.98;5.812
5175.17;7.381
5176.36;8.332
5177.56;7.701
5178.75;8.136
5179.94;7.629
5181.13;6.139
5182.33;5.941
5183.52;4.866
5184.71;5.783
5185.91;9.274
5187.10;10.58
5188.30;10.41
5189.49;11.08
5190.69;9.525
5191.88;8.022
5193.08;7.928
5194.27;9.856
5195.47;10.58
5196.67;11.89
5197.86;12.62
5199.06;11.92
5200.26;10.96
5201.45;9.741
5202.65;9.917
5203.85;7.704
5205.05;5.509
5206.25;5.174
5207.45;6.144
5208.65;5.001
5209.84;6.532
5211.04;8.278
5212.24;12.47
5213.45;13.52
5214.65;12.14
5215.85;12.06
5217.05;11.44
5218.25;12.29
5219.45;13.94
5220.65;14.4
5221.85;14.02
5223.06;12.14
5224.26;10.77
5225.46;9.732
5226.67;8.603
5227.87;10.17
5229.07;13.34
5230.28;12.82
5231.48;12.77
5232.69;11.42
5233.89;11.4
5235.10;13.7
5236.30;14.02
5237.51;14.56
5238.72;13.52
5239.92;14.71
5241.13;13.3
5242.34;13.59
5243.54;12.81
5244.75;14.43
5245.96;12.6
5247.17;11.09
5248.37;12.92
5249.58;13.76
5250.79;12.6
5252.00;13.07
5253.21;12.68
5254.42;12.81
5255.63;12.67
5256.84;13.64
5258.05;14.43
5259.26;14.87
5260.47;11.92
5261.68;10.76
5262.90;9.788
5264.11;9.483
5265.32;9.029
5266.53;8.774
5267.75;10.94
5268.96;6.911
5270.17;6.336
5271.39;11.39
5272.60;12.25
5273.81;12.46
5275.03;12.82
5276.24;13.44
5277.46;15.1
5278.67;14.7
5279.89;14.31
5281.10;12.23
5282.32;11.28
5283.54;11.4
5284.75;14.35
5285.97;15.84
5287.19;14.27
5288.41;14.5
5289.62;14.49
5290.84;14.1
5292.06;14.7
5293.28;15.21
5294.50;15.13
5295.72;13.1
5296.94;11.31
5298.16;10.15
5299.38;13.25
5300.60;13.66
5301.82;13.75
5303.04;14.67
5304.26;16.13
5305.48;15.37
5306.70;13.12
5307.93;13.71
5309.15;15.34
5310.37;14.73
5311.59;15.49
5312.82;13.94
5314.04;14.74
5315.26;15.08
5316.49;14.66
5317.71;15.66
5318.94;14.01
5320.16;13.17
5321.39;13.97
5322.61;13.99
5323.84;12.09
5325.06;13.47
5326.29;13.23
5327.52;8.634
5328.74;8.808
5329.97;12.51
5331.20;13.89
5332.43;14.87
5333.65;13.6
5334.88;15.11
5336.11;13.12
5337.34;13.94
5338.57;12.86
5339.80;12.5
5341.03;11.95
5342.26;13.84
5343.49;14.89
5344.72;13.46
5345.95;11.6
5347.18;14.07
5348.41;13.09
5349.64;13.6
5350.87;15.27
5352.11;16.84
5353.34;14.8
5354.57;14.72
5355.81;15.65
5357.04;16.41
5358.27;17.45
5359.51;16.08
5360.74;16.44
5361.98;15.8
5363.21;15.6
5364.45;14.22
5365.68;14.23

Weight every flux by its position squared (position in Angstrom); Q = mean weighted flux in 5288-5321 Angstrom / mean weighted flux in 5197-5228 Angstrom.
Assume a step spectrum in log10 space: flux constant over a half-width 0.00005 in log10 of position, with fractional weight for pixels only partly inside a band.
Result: 1.43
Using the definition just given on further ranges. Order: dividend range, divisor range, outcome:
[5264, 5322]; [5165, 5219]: 1.61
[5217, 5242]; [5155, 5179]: 1.59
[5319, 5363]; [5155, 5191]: 1.83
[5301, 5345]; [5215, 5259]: 1.11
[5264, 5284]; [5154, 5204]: 1.37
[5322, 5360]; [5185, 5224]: 1.42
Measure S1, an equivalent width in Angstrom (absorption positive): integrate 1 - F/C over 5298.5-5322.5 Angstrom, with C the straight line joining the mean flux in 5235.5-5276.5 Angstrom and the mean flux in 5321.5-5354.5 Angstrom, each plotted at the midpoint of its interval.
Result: -2.7 Angstrom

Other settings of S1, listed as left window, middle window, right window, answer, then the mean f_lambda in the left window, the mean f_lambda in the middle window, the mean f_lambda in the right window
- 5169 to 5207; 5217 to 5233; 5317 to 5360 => -3.98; 8.27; 12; 13.8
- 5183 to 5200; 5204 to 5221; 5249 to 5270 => 0.78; 9.64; 9.8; 11.5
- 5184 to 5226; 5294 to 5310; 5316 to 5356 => -1.39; 10.1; 13.8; 13.5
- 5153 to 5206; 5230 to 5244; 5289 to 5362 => -3.36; 8.5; 13.2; 14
